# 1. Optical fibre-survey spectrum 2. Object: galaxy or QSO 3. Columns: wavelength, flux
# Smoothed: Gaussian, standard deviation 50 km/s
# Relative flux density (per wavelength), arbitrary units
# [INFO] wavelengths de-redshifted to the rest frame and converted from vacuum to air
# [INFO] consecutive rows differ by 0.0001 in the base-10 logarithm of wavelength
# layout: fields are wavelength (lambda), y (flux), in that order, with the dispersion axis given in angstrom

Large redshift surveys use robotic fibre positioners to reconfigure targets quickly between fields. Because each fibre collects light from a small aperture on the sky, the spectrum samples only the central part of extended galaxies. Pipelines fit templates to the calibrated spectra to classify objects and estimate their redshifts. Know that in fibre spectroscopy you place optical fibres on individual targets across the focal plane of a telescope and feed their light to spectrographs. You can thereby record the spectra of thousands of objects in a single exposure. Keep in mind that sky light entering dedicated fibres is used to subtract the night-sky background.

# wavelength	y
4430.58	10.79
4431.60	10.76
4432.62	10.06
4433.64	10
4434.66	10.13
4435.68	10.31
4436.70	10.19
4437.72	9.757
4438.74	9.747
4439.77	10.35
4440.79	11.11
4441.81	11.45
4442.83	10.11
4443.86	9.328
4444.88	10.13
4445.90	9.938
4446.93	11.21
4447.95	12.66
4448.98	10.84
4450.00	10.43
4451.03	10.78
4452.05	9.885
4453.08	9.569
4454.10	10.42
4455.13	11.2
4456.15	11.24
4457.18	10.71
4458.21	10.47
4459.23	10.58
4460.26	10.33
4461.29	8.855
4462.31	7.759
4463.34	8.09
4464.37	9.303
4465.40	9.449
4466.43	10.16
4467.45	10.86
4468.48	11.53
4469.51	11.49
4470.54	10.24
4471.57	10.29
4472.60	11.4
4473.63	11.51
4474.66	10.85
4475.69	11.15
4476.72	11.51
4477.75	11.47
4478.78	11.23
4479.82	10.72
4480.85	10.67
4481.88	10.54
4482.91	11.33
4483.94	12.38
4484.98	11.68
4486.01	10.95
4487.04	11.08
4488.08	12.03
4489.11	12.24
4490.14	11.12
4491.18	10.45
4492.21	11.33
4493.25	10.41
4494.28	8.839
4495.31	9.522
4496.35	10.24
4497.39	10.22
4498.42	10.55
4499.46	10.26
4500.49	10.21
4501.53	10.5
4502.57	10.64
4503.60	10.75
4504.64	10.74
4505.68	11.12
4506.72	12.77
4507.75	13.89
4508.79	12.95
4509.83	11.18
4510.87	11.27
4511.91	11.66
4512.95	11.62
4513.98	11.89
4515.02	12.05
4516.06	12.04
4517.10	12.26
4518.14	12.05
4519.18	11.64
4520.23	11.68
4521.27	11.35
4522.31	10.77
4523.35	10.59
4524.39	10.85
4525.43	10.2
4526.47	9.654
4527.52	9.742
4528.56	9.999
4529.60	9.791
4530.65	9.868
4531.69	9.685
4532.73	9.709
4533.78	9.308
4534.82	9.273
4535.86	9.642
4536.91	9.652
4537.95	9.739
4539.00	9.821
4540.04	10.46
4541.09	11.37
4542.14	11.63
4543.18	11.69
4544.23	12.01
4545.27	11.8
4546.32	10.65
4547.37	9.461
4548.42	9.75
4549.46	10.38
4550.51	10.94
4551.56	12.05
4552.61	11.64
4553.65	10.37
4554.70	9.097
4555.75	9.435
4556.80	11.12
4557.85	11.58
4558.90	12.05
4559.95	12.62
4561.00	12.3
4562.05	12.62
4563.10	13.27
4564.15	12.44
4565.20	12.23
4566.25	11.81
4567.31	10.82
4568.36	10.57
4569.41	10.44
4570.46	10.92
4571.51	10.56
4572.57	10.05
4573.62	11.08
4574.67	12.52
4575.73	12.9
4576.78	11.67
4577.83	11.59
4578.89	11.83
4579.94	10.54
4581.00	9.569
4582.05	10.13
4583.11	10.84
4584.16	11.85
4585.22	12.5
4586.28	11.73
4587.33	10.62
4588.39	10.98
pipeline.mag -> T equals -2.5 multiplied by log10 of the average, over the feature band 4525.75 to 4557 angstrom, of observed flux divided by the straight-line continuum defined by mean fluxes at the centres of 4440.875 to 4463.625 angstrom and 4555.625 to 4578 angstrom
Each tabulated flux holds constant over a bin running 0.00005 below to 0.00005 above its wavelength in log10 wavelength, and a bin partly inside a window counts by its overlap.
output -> 0.10 mag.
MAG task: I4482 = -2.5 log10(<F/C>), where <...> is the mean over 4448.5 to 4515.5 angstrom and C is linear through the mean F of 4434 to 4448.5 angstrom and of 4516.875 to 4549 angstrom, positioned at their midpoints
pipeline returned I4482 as -0.04 mag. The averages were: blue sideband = 10.5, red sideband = 10.5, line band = 10.8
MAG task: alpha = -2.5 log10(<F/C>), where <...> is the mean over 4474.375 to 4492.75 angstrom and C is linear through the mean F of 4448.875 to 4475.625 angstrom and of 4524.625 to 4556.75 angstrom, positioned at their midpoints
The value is -0.09 mag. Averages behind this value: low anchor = 10.3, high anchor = 10.3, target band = 11.3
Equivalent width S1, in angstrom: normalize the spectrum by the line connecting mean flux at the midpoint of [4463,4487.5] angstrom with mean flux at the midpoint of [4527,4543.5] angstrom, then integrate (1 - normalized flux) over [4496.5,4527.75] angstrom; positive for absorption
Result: -2.6 angstrom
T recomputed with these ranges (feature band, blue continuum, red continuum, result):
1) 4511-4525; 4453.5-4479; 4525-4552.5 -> -0.12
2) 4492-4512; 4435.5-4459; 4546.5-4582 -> -0.01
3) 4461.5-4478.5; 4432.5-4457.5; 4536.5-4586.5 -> 0.02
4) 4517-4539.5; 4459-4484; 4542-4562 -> 0.07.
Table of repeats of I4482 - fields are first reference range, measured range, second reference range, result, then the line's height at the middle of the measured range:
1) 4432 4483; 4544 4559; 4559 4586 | 0.05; 11.3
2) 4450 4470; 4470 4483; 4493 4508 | -0.06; 10.4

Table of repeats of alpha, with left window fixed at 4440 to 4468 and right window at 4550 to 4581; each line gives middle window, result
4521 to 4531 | 0.074 mag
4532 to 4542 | 0.119 mag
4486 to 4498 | -0.005 mag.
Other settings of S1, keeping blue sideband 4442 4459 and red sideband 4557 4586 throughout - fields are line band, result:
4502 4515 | -0.8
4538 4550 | 0.6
